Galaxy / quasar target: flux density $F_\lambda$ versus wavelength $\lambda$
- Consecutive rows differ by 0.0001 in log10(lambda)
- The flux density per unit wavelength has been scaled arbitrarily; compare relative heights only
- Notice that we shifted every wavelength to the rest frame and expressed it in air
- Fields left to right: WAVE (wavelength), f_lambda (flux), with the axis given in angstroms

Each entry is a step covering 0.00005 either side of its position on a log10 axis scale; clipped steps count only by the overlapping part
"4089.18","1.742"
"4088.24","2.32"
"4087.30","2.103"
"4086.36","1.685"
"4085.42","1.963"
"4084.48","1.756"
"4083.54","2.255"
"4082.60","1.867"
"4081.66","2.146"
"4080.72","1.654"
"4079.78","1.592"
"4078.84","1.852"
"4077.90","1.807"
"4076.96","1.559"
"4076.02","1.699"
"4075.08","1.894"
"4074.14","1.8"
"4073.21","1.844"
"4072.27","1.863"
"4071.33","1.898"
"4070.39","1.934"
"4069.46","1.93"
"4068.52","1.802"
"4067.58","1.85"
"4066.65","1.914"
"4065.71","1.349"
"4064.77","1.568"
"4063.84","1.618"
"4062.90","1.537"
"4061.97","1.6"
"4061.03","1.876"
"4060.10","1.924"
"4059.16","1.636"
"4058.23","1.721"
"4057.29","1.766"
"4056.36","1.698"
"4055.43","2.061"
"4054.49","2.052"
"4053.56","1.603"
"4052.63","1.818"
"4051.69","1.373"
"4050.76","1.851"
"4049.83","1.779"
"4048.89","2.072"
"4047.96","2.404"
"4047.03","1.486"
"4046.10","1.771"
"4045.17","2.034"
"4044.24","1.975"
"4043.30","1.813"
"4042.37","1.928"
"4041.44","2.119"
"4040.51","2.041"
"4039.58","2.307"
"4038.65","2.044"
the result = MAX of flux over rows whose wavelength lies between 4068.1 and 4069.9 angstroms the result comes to 1.93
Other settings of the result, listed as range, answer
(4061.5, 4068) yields 1.914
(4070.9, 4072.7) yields 1.898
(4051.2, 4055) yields 2.052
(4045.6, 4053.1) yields 2.404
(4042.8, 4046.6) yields 2.034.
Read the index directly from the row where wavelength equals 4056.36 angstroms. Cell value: 1.698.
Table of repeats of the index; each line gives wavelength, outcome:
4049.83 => 1.779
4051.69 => 1.373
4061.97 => 1.6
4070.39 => 1.934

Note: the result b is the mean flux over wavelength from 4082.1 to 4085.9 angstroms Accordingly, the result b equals 1.96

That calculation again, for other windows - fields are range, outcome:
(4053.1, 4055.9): 1.91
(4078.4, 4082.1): 1.81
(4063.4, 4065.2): 1.6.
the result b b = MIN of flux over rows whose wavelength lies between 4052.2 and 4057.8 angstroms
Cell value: 1.603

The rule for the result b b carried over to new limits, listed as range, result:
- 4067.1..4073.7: 1.802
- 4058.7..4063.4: 1.537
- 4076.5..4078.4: 1.559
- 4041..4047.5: 1.486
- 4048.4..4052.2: 1.373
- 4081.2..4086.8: 1.685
